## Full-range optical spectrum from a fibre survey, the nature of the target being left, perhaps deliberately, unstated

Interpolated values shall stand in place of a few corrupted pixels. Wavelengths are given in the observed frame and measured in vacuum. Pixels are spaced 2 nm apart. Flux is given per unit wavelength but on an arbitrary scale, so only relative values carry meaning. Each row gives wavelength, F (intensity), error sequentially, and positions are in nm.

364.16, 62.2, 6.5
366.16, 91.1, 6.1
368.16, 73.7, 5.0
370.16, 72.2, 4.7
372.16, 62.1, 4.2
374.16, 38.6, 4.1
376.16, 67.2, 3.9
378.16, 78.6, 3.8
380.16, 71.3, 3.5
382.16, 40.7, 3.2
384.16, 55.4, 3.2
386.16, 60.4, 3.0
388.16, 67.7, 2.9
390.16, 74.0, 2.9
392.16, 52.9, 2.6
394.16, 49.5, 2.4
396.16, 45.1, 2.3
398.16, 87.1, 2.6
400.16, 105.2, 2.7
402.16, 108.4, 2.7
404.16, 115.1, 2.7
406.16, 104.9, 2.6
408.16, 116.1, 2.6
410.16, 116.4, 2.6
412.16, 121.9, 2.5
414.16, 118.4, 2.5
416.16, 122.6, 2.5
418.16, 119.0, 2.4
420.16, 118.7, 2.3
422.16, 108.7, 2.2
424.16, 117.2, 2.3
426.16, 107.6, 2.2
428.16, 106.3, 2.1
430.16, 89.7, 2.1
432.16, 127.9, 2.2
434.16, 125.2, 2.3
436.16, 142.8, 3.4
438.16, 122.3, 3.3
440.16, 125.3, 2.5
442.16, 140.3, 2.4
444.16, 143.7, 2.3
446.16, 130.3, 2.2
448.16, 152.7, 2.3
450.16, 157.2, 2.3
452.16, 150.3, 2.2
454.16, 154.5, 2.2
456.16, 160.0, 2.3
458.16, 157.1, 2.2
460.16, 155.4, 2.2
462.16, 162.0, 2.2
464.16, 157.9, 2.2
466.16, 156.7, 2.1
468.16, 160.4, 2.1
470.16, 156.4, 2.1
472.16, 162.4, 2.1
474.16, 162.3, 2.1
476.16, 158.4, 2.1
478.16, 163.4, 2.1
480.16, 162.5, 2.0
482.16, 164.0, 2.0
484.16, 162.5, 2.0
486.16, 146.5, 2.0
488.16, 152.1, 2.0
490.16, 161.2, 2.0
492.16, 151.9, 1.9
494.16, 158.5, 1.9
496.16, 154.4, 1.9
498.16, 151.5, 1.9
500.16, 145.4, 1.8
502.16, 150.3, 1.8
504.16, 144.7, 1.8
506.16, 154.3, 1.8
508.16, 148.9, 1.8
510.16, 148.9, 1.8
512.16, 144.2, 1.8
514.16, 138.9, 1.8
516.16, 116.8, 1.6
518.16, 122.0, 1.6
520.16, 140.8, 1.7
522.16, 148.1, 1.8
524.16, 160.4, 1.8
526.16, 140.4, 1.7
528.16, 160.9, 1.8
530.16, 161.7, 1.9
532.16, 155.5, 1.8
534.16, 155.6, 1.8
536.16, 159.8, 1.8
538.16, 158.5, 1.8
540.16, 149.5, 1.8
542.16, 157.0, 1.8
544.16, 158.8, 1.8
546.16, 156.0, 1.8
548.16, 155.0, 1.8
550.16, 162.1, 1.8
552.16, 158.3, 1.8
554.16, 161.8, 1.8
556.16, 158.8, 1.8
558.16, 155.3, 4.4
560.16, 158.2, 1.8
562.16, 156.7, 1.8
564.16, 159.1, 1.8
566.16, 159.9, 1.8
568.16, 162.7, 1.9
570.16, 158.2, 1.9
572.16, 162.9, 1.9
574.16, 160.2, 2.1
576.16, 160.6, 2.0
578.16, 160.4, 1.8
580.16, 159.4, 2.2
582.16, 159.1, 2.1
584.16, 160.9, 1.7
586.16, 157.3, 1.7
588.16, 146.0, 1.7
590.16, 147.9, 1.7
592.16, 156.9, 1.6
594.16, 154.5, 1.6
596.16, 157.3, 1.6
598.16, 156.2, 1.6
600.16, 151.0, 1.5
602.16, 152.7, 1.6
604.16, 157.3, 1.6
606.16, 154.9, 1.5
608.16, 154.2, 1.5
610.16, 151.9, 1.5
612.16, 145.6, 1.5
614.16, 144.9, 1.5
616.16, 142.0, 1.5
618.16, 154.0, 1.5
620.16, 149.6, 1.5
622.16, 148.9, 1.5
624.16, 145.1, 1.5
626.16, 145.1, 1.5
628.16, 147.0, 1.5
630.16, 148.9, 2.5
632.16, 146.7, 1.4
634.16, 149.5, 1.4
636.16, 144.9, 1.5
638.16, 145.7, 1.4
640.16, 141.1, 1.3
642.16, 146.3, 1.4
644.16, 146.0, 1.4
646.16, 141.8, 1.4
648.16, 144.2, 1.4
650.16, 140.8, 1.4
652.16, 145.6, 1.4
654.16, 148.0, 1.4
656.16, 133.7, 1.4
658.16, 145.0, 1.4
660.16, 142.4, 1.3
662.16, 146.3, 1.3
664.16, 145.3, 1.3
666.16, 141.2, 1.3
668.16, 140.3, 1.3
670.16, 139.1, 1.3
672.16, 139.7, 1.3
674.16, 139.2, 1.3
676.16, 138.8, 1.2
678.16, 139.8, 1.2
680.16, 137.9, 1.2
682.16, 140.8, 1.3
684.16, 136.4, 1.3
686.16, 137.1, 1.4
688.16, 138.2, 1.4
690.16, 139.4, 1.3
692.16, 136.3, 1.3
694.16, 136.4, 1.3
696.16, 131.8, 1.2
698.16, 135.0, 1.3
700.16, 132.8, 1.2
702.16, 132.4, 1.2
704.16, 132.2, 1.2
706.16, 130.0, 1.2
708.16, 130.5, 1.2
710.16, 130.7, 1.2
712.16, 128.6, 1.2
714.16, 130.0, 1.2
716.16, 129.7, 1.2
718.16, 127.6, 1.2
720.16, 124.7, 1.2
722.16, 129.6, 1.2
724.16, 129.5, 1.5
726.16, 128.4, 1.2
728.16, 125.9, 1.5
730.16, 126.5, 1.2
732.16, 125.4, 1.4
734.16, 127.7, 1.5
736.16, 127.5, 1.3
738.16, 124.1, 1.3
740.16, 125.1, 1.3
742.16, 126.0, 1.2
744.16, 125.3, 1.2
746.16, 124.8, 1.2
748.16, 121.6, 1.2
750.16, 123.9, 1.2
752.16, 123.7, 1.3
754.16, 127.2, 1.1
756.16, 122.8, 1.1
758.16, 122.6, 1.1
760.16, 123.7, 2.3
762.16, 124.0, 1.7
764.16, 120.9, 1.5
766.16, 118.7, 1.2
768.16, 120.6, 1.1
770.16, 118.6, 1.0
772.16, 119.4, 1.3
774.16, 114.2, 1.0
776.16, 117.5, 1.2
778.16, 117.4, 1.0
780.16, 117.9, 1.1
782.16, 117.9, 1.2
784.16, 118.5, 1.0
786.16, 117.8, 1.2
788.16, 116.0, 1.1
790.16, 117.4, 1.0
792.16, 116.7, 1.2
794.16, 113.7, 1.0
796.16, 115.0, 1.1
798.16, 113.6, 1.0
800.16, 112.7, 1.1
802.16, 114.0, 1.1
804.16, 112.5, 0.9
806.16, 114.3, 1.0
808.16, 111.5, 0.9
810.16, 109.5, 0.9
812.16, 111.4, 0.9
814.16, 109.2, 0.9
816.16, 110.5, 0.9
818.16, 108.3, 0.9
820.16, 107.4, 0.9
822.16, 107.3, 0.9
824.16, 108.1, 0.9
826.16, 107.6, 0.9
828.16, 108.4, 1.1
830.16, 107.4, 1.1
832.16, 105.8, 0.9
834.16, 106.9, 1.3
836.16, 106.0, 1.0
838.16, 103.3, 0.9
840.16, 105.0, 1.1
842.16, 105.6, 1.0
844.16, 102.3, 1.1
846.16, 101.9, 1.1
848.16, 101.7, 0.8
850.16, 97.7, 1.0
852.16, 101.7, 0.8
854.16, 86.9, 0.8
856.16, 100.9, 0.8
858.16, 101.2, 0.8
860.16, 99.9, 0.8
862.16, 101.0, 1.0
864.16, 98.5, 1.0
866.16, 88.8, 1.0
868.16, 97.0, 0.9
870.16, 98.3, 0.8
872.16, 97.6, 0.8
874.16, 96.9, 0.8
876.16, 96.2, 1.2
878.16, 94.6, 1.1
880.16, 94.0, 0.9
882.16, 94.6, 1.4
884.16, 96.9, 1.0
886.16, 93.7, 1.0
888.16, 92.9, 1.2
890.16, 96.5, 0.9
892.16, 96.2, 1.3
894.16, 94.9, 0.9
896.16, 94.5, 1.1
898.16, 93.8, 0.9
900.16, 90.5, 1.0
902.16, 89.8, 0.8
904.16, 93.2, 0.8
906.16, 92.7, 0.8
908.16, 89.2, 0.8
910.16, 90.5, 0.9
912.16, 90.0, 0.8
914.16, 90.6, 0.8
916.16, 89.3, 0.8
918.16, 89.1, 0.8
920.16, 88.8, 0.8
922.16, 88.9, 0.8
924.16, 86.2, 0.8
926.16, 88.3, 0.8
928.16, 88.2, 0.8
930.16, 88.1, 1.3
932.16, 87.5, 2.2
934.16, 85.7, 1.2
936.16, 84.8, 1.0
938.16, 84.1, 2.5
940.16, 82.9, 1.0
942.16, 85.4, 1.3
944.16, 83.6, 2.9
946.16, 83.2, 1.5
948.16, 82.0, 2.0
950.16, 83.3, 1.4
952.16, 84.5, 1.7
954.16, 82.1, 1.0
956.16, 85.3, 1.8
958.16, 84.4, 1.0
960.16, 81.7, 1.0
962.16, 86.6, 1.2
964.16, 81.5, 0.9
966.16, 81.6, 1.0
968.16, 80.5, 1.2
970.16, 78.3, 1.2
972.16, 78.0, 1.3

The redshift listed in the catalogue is -0.001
